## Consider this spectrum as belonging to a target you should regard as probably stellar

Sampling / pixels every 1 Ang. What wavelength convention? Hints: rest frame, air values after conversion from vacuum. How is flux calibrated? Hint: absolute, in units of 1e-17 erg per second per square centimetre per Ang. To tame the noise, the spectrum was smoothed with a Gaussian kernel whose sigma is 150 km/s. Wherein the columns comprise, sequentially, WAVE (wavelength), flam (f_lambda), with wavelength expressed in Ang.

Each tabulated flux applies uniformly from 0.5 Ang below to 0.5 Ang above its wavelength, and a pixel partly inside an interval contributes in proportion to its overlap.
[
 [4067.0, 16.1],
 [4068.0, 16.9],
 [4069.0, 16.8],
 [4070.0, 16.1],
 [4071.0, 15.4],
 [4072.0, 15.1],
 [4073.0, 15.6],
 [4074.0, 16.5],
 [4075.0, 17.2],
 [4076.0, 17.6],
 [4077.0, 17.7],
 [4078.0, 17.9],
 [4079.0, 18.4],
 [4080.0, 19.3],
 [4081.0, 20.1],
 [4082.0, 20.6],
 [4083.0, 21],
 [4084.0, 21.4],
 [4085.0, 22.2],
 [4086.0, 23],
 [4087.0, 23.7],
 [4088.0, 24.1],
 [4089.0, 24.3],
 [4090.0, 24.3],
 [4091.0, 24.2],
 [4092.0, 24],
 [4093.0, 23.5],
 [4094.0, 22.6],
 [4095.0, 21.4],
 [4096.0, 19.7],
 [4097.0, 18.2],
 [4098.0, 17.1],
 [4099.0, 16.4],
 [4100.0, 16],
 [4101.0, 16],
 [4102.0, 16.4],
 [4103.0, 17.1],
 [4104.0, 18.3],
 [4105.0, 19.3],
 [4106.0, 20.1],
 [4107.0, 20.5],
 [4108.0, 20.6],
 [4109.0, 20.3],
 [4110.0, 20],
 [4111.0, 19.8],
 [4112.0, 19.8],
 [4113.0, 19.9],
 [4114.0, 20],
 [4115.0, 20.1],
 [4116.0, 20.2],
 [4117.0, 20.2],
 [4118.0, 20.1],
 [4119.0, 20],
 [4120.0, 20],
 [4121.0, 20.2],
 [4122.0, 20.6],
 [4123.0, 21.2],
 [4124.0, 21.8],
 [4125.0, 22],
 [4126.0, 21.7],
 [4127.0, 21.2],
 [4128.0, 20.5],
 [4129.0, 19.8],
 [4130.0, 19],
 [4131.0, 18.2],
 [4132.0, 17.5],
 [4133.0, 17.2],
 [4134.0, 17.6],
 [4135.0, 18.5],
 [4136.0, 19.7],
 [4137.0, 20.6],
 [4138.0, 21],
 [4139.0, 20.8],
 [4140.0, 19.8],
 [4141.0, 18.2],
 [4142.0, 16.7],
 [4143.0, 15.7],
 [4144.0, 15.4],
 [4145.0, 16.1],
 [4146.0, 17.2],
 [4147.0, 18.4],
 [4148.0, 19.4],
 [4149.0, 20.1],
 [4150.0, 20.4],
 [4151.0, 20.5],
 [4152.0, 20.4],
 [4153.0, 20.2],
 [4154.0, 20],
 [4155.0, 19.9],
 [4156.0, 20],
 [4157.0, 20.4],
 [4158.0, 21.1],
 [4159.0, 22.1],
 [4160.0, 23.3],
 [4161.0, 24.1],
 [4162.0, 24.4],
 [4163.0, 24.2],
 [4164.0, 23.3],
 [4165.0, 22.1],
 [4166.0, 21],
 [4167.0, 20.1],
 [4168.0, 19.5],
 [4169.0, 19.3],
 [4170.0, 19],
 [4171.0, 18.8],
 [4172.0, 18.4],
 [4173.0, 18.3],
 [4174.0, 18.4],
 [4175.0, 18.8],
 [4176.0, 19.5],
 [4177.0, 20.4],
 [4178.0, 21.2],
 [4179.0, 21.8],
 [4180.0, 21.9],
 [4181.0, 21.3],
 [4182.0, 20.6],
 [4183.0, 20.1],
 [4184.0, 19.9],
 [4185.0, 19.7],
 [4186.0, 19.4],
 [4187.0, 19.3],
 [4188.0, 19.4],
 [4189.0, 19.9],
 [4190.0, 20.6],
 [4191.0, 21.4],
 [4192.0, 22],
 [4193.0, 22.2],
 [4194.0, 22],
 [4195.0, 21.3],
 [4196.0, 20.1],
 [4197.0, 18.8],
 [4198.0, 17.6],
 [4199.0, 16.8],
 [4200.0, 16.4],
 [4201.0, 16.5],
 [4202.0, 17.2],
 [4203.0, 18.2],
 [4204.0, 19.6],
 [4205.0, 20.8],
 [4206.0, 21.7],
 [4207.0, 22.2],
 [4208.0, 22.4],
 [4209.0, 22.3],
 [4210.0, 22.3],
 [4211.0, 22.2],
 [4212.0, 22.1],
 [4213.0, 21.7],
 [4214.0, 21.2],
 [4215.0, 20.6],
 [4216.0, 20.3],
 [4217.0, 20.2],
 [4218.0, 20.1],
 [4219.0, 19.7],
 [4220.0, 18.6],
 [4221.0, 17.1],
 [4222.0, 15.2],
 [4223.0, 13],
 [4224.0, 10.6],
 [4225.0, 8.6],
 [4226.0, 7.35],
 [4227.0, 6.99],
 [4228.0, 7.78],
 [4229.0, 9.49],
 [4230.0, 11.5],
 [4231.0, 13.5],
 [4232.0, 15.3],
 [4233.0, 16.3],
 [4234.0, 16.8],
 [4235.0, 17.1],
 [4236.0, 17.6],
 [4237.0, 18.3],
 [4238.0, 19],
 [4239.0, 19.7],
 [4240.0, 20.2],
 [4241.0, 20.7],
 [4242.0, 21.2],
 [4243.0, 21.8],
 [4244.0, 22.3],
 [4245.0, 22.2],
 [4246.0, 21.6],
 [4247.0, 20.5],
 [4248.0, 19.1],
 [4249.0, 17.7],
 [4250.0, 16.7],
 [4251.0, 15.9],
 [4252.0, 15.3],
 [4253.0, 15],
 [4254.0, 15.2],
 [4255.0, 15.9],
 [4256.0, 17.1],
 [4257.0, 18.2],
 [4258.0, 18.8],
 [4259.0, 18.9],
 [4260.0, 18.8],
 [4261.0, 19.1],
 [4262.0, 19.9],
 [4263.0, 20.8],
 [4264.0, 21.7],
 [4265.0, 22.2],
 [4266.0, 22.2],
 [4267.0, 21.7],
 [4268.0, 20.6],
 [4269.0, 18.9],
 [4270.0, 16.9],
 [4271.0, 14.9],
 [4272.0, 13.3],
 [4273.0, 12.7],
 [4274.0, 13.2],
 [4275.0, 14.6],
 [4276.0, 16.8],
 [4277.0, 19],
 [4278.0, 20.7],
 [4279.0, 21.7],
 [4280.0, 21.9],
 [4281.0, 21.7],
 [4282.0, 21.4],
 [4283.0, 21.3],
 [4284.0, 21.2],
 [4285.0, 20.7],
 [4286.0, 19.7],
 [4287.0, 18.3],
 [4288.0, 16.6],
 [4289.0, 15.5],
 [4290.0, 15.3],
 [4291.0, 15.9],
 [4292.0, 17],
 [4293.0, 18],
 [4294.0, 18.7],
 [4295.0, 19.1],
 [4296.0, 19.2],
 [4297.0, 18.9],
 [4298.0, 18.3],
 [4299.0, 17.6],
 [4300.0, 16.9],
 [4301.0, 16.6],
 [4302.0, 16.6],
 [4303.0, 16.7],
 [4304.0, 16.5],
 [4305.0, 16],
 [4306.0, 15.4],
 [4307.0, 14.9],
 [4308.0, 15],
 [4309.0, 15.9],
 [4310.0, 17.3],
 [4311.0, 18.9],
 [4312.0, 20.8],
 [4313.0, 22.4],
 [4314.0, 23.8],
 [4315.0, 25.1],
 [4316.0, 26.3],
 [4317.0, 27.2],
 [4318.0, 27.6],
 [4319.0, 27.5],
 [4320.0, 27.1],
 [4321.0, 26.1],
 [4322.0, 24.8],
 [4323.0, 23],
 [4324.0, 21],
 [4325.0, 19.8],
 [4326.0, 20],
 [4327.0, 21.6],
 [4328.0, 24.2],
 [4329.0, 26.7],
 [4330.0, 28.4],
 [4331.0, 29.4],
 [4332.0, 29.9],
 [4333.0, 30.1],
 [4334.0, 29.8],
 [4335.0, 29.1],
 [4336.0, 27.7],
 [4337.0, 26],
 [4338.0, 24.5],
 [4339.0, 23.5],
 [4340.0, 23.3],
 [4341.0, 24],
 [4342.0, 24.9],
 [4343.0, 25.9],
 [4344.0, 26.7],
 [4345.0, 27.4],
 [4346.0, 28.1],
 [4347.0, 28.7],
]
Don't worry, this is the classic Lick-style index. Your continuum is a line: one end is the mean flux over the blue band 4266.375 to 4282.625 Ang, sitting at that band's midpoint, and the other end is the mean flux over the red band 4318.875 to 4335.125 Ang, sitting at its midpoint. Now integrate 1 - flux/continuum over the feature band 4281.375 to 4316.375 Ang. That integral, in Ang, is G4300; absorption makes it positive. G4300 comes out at 5.0 Ang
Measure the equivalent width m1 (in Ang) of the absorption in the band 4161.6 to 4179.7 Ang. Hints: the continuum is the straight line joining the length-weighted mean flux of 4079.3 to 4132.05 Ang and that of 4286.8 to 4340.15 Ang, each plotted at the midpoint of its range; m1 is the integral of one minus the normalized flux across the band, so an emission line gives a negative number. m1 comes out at 0.2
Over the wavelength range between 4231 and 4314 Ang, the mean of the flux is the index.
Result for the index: 18.3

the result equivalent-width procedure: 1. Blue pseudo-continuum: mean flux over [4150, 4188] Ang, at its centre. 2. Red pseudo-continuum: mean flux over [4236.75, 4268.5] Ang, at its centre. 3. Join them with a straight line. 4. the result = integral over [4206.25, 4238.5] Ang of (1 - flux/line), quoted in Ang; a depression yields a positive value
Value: 4.8 Ang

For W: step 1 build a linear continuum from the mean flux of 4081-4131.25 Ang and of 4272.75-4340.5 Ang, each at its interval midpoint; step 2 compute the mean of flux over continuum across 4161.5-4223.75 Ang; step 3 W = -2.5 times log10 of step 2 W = 0.04 mag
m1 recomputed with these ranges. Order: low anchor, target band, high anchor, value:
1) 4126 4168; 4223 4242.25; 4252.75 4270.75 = 4.7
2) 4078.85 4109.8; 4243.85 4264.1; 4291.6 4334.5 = 2.6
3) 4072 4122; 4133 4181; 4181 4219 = 0.4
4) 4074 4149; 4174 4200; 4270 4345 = 0.1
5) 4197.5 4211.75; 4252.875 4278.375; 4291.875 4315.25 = 1.0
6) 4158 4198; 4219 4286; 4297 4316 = 6.1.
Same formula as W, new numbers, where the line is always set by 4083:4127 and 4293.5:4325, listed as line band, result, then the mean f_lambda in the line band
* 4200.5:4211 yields 0.002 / 20.4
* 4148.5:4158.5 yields 0.010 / 20.3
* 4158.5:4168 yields -0.105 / 22.6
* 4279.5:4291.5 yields 0.069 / 19.1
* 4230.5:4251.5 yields 0.093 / 18.7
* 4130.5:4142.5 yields 0.093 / 18.8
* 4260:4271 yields 0.017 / 20.1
